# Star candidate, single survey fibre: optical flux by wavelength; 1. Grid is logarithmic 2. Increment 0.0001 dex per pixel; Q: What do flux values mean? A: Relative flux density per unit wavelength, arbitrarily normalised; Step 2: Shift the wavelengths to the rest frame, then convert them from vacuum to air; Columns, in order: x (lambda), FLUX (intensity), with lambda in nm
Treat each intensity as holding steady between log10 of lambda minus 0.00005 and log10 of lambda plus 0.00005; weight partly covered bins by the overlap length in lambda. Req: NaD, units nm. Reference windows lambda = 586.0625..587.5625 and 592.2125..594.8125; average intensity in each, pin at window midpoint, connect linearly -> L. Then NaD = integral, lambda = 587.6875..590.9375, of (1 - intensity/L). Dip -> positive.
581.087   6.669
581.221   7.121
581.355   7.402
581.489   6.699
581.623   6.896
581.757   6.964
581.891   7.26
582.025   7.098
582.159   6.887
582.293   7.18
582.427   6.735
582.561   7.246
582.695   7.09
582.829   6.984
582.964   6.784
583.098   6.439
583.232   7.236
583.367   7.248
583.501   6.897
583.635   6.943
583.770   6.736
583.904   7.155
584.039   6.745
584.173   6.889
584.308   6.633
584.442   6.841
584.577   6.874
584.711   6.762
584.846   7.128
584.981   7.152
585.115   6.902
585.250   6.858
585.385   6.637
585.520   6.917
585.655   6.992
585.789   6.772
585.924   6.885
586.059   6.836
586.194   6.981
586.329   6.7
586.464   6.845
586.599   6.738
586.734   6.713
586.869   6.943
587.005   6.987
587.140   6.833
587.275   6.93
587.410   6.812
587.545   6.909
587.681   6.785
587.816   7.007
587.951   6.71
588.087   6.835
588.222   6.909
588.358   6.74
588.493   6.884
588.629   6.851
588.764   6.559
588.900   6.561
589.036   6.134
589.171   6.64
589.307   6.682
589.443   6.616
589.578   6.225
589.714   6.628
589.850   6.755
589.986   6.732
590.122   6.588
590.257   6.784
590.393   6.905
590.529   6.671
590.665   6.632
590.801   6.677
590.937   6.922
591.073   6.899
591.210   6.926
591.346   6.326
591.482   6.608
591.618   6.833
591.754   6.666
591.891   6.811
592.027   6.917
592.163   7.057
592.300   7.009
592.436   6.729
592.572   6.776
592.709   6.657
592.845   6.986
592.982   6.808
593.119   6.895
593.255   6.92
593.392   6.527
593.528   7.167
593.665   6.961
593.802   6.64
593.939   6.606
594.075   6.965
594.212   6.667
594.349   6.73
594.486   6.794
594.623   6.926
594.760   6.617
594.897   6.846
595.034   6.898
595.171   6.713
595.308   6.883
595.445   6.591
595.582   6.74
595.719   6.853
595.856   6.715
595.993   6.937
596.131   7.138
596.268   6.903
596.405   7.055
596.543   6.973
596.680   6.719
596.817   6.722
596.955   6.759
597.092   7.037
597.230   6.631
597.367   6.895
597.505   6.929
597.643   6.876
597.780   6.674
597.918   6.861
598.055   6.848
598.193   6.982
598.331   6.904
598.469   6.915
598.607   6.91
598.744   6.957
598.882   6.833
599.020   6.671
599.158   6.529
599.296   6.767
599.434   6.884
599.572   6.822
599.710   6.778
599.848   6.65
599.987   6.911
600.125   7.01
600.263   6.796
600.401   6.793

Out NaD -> 0.07 nm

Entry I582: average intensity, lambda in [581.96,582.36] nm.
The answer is 7.06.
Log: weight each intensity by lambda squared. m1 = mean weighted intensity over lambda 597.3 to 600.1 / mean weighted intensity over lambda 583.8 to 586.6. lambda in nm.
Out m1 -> 1.0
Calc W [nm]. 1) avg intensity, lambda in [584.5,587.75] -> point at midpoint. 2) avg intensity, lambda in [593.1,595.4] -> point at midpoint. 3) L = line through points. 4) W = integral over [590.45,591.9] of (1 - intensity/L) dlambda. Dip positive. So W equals 0.02 nm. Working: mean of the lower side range 6.87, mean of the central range 6.72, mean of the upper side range 6.81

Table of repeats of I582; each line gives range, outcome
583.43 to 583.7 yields 6.94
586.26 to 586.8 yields 6.75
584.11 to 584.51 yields 6.78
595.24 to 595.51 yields 6.74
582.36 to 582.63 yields 7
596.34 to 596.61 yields 7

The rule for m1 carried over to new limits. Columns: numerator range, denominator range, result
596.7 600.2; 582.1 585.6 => 1.04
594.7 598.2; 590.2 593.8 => 1.02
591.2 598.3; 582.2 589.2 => 1.03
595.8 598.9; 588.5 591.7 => 1.06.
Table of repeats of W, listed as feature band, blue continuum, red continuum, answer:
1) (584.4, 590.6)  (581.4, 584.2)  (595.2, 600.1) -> 0.12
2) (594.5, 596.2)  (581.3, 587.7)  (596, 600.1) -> 0.01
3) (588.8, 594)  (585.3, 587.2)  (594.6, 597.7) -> 0.08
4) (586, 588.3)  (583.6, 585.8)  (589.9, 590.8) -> -0.01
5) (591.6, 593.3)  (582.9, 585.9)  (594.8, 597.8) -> 0.00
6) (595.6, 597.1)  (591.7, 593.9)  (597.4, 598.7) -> 0.00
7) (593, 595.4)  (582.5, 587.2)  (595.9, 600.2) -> 0.02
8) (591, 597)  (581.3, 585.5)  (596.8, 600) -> 0.04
